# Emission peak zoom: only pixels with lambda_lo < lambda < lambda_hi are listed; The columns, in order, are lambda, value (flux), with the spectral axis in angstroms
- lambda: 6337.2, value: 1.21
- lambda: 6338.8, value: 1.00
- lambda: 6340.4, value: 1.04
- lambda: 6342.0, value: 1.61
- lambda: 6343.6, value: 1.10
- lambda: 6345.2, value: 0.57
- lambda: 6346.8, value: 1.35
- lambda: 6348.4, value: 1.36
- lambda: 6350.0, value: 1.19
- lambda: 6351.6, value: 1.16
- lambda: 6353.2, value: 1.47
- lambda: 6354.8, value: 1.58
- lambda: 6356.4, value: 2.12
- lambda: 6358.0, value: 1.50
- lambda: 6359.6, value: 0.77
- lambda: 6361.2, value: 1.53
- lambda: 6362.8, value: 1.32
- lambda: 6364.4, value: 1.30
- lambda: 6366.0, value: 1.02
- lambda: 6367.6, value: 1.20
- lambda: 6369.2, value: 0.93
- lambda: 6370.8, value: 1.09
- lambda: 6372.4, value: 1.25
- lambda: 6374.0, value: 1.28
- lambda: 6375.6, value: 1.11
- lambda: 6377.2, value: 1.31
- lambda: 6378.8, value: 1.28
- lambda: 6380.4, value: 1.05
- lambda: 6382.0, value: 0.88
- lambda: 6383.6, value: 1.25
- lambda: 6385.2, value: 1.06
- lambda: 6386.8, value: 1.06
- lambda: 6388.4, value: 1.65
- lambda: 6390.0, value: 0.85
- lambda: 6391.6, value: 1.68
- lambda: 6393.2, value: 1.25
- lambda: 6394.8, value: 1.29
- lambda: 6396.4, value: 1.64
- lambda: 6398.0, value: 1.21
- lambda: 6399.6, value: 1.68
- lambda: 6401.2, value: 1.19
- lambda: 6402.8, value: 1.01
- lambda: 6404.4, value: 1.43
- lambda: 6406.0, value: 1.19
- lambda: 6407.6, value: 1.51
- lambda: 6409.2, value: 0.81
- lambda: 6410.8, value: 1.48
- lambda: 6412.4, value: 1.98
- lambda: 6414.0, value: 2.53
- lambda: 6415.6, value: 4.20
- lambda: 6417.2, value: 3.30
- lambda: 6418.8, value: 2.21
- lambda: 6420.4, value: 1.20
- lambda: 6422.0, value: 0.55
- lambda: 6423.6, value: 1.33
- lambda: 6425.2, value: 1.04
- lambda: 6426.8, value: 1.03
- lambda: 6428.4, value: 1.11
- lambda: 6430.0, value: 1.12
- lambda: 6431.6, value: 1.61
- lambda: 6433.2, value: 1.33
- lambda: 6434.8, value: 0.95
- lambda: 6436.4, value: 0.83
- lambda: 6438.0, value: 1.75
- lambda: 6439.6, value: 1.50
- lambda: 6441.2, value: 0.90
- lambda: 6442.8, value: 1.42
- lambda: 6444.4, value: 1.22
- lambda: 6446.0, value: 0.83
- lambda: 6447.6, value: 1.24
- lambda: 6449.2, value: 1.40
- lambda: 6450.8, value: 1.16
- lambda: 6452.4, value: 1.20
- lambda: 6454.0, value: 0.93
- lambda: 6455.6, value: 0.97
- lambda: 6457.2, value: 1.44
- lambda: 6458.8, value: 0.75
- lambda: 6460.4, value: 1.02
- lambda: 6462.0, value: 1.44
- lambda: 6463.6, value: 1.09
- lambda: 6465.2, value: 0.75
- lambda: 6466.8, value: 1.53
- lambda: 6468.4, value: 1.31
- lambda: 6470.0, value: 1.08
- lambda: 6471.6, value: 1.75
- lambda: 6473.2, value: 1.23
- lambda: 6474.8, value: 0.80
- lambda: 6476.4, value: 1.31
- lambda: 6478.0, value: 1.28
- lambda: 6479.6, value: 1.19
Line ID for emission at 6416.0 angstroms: [O III]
